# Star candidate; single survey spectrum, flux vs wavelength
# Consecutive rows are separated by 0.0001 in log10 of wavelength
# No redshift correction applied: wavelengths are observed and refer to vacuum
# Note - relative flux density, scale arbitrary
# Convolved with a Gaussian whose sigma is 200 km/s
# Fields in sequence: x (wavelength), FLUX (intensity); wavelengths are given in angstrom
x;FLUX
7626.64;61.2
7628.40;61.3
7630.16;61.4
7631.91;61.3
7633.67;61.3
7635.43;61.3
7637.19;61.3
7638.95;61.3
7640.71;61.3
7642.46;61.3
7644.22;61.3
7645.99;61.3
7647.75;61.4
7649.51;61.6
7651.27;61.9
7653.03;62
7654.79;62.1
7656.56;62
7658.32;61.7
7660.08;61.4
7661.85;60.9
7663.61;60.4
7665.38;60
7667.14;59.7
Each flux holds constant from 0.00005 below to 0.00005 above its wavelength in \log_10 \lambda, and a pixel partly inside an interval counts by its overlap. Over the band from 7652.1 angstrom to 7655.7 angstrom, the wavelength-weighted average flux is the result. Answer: 62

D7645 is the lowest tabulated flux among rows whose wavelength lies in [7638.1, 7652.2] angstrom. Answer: 61.3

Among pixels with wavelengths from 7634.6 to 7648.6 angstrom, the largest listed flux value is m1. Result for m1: 61.4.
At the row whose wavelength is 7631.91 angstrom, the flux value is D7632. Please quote 61.3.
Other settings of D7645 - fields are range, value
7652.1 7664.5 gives 60.4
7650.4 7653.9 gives 61.9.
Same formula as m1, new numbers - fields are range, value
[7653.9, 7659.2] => 62.1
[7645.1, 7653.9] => 62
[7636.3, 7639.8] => 61.3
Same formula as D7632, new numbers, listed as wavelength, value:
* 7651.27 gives 61.9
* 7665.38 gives 60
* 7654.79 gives 62.1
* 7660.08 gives 61.4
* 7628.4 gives 61.3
